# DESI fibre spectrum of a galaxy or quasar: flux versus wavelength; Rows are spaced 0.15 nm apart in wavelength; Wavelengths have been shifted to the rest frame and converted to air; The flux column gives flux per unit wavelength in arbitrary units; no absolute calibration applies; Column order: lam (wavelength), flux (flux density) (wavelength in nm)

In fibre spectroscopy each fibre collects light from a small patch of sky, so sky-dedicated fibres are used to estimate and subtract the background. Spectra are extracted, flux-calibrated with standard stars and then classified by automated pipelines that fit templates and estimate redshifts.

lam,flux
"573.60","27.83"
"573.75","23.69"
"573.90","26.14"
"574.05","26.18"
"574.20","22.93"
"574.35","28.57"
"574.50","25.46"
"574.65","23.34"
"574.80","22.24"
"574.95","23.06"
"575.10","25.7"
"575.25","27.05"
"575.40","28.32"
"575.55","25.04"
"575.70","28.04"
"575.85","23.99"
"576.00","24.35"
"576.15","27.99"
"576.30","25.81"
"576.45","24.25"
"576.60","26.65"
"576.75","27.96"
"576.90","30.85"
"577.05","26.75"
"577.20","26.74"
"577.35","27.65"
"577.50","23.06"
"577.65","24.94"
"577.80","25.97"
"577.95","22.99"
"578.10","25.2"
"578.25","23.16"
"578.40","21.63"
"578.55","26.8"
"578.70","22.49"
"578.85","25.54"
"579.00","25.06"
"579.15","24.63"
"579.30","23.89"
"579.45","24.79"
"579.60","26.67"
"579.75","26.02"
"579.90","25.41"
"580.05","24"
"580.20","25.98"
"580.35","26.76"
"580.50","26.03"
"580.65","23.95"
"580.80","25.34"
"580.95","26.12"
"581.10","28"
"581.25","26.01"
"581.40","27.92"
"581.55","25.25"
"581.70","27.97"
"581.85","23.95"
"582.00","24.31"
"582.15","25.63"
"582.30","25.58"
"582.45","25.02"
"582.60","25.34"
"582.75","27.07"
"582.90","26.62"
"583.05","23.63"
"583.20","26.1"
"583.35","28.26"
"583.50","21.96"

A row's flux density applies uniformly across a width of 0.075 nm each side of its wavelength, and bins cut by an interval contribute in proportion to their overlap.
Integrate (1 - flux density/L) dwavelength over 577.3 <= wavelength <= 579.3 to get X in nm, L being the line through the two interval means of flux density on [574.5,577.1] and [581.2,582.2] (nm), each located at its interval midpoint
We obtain 0.11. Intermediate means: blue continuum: 25.9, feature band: 24.5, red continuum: 25.9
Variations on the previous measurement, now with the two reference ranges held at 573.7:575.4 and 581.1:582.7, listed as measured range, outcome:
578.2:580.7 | 0.068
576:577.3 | -0.085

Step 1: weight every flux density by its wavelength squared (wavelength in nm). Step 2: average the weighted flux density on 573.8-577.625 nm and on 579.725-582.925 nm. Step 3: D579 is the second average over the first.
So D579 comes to 1.0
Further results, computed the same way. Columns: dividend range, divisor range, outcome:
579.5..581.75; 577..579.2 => 1.06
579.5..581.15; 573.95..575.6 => 1.04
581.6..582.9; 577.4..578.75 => 1.08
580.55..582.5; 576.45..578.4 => 1.02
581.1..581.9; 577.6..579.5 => 1.10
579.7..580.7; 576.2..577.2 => 0.95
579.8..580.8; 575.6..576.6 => 1.00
